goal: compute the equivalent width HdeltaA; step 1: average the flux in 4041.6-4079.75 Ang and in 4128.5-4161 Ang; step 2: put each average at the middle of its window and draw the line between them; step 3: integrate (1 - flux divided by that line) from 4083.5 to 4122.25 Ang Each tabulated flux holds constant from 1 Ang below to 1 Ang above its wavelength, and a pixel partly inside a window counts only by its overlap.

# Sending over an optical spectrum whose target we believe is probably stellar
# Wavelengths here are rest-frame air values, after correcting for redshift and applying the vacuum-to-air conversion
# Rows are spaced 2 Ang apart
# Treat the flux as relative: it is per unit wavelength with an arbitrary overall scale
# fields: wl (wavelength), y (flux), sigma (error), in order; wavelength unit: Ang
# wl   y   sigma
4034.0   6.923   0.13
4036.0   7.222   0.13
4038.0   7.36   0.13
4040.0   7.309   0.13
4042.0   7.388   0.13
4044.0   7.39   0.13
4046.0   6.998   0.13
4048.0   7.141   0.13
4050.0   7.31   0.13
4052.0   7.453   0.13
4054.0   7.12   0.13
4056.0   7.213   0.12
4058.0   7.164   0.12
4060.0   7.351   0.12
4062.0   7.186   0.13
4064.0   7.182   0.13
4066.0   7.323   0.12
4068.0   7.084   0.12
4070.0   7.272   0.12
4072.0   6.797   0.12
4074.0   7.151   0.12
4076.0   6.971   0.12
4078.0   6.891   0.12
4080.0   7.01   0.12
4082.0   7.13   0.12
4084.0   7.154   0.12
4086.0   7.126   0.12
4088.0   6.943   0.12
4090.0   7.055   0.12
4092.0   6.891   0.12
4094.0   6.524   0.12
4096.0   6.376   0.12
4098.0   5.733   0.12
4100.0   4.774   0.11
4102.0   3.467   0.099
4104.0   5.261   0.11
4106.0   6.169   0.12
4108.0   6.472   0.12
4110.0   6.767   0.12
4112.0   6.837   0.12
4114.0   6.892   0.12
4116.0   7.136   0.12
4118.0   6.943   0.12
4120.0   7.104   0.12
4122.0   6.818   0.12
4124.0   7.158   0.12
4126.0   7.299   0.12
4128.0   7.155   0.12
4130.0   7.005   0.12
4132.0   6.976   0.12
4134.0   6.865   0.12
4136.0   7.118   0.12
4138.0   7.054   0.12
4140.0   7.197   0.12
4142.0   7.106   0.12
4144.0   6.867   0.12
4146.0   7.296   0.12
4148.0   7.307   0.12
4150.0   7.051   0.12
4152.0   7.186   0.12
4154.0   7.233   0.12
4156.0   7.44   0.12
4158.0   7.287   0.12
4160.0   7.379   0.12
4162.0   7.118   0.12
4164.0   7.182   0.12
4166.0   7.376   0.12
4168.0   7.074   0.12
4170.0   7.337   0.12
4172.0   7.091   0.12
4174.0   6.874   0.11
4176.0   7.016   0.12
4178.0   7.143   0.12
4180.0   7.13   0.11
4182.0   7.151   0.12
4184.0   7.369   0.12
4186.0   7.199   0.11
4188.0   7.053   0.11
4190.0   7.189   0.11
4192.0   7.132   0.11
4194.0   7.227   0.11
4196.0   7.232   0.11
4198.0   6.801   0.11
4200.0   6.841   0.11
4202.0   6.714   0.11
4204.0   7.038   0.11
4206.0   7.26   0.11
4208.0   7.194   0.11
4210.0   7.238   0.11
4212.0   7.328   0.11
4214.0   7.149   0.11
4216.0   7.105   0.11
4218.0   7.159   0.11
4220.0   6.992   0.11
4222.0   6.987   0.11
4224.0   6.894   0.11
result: 4.1 Ang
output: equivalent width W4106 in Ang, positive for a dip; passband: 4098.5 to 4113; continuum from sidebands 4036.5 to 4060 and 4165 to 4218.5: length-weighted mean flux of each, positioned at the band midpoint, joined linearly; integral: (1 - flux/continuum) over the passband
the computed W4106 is 3.1 Ang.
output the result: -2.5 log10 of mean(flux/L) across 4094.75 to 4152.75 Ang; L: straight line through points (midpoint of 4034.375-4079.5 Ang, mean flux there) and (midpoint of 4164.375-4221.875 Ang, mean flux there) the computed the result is 0.08 mag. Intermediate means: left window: 7.19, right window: 7.12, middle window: 6.67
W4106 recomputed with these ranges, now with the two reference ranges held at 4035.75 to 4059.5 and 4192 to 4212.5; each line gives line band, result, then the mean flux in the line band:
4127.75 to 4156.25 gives 0.15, 7.11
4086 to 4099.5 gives 1.21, 6.56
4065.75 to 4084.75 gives 0.42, 7.07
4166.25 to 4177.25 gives 0.03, 7.1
